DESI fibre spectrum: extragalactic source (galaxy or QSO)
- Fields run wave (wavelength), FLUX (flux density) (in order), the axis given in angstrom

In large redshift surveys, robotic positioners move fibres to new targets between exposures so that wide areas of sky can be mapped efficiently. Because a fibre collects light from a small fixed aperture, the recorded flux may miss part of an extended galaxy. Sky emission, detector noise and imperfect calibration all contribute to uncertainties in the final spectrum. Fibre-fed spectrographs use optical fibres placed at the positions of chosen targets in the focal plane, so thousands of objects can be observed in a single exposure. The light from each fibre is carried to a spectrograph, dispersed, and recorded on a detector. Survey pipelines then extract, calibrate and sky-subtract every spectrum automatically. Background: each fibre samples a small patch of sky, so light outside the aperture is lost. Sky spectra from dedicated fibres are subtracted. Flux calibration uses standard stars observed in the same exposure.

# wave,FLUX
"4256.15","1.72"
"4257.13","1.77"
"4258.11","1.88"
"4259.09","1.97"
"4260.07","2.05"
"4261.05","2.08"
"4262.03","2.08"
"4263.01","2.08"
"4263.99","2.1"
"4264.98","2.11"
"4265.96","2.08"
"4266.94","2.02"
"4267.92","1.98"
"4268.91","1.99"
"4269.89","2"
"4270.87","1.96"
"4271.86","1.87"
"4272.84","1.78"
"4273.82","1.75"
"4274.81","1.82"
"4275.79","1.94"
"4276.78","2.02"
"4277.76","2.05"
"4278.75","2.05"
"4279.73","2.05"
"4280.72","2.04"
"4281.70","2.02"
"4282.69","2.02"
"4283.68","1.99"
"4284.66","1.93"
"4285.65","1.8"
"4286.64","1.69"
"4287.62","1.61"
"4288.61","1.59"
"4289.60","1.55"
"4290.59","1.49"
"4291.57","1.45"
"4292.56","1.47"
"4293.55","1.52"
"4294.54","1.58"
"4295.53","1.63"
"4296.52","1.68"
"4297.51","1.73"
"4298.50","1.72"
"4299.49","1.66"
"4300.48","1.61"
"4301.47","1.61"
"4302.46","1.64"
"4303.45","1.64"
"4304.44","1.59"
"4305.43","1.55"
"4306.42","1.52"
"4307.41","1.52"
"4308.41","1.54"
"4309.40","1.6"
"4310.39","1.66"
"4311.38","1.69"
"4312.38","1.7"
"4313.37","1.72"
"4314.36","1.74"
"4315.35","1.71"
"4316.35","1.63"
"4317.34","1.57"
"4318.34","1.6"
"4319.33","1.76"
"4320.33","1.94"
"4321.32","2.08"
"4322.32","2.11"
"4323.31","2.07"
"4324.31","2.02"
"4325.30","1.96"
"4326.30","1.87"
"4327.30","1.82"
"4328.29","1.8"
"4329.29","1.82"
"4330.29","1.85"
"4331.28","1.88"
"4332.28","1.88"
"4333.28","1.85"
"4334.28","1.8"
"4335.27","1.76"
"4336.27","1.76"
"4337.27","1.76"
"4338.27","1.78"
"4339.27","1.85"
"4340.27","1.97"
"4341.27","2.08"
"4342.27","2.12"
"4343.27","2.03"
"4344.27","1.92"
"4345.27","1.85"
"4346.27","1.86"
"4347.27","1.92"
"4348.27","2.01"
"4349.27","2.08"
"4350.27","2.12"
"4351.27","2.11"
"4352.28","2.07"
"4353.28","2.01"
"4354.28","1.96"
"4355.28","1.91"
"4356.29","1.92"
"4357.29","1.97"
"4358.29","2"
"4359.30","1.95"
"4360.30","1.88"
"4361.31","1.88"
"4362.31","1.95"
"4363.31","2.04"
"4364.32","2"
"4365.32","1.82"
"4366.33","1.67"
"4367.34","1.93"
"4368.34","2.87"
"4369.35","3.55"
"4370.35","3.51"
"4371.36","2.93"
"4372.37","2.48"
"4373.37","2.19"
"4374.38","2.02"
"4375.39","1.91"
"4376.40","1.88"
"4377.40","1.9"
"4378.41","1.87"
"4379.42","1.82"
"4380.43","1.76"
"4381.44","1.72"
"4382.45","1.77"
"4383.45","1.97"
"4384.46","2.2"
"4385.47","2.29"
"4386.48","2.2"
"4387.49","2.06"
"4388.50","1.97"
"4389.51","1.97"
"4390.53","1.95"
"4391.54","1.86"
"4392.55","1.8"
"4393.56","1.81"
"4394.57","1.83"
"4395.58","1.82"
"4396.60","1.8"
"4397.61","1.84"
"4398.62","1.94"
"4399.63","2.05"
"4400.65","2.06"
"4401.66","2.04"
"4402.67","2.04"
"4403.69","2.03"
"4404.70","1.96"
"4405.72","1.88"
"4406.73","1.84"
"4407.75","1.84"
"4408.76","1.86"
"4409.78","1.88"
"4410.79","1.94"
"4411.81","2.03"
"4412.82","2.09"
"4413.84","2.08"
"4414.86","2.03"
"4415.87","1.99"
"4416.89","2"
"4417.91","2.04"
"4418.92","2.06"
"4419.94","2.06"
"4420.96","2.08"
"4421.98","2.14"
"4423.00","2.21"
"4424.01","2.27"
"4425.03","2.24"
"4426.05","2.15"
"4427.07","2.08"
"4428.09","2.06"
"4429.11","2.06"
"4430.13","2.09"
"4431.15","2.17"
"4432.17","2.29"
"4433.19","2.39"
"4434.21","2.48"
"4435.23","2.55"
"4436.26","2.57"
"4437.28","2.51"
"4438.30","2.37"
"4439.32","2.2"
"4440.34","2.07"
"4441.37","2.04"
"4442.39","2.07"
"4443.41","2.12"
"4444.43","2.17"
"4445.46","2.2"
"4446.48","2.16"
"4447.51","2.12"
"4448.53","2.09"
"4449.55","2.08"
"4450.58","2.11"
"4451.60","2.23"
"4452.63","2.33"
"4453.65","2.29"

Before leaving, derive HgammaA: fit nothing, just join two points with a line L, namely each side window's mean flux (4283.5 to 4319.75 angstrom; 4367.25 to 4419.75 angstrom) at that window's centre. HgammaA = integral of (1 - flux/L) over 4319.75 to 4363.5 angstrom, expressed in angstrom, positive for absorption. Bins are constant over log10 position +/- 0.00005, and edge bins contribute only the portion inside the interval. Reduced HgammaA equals -2.8 angstrom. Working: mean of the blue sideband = 1.64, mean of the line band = 1.94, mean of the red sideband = 2.06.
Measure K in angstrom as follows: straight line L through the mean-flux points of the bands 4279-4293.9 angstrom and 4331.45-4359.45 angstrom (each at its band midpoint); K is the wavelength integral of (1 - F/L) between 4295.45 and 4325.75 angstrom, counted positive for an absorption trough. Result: 1.9 angstrom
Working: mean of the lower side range 1.76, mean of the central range 1.72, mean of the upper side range 1.94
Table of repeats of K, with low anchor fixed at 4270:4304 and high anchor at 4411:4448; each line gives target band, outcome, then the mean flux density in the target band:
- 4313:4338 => 0.60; 1.83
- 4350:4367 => 0.13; 1.95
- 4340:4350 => -0.29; 1.99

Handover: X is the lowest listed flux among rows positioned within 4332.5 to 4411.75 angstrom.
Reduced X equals 1.67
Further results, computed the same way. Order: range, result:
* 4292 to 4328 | 1.47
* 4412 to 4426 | 1.99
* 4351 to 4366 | 1.82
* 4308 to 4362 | 1.54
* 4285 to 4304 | 1.45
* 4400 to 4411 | 1.84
